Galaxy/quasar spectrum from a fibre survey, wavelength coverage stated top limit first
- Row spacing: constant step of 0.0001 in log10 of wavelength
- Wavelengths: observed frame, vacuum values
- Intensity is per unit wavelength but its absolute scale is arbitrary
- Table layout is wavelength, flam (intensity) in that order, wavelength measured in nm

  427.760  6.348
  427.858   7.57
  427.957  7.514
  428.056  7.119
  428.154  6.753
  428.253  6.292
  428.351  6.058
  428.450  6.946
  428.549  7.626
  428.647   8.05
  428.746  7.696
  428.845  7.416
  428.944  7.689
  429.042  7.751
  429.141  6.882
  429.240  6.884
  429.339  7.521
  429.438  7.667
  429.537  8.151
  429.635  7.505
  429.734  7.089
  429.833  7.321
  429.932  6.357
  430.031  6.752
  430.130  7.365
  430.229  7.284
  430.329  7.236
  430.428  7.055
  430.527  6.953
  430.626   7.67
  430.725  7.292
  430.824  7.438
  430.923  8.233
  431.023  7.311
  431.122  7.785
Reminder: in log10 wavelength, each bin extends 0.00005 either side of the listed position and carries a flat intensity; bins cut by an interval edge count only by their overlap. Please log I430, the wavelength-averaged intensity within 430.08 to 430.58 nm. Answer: 7.17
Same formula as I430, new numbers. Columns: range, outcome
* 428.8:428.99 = 7.54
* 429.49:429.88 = 7.53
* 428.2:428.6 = 6.74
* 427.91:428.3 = 6.91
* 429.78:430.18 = 6.95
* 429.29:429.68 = 7.73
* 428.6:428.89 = 7.71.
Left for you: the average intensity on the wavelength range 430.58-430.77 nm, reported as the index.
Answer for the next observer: 7.49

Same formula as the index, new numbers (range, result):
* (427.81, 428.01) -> 7.5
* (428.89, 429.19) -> 7.45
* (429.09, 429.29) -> 6.87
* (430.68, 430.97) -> 7.67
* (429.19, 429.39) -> 7.19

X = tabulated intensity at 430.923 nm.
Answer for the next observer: 8.233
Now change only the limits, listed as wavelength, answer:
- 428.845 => 7.416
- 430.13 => 7.365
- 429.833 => 7.321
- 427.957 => 7.514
